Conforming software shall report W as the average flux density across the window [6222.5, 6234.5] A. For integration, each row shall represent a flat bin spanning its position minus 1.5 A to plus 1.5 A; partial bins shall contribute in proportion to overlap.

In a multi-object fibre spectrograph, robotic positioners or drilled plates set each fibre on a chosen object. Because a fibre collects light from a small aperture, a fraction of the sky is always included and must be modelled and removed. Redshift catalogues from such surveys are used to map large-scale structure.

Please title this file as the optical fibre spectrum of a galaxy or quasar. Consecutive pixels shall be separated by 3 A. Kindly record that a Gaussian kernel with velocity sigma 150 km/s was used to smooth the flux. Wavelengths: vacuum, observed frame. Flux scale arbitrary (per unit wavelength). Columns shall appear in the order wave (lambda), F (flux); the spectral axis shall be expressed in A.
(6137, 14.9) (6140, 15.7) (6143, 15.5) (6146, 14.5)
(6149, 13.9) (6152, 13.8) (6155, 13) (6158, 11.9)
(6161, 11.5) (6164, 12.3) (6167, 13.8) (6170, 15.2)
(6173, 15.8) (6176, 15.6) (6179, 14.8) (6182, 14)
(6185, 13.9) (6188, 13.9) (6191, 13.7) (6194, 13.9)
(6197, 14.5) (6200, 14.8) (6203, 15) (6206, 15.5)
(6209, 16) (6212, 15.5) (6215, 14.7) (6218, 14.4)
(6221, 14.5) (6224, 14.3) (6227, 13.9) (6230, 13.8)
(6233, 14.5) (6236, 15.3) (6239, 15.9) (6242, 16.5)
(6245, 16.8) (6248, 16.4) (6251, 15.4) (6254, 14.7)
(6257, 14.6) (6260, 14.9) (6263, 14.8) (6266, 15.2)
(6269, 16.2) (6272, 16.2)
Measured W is 14.1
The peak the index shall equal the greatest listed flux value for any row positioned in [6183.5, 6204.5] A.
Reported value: 15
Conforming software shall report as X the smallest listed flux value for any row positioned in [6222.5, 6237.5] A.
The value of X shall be 13.8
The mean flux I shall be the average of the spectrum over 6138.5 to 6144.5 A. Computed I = 15.6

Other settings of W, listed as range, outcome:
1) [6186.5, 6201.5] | 14.2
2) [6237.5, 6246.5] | 16.4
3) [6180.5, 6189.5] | 13.9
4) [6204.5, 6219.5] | 15.2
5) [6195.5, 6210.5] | 15.2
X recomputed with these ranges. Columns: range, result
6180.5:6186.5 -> 13.9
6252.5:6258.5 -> 14.6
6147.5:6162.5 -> 11.5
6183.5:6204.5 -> 13.7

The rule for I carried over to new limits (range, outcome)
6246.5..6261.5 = 15.2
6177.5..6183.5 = 14.4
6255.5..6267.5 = 14.9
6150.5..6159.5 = 12.9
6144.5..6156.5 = 13.8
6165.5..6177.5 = 15.1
